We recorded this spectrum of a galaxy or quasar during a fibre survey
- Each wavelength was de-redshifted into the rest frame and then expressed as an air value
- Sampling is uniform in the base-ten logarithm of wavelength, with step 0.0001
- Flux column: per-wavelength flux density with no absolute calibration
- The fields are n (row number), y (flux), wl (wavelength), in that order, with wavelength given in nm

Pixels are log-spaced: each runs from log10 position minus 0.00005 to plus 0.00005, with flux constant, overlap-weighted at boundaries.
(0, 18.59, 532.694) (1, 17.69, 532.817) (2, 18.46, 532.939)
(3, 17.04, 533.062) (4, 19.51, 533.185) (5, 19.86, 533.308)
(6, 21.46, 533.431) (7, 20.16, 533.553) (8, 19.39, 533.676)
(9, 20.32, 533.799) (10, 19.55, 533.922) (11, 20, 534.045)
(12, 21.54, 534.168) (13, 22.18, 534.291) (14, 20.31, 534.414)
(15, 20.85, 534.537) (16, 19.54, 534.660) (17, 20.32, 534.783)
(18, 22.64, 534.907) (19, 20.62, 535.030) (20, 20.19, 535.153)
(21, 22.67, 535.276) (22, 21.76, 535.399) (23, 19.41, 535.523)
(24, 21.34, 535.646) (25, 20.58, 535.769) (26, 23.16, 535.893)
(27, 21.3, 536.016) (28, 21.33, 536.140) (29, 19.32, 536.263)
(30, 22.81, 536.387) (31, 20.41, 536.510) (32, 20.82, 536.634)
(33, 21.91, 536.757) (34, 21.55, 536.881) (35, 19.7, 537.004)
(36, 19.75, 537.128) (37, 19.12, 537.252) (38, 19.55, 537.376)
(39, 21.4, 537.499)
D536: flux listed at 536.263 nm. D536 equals 19.32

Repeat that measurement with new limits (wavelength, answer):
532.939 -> 18.46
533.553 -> 20.16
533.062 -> 17.04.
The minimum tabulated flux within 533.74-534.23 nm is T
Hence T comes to 19.55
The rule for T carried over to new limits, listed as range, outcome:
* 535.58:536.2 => 20.58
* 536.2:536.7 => 19.32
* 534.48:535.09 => 19.54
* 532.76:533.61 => 17.04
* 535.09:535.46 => 20.19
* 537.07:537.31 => 19.12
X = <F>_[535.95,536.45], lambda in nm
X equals 21.2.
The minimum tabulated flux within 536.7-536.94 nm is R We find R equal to 21.55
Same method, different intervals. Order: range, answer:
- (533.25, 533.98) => 19.39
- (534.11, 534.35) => 21.54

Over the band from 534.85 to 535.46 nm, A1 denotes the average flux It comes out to 21.6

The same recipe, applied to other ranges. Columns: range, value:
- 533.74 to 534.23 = 20.3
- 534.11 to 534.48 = 21.3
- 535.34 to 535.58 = 20.5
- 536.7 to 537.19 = 20.7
